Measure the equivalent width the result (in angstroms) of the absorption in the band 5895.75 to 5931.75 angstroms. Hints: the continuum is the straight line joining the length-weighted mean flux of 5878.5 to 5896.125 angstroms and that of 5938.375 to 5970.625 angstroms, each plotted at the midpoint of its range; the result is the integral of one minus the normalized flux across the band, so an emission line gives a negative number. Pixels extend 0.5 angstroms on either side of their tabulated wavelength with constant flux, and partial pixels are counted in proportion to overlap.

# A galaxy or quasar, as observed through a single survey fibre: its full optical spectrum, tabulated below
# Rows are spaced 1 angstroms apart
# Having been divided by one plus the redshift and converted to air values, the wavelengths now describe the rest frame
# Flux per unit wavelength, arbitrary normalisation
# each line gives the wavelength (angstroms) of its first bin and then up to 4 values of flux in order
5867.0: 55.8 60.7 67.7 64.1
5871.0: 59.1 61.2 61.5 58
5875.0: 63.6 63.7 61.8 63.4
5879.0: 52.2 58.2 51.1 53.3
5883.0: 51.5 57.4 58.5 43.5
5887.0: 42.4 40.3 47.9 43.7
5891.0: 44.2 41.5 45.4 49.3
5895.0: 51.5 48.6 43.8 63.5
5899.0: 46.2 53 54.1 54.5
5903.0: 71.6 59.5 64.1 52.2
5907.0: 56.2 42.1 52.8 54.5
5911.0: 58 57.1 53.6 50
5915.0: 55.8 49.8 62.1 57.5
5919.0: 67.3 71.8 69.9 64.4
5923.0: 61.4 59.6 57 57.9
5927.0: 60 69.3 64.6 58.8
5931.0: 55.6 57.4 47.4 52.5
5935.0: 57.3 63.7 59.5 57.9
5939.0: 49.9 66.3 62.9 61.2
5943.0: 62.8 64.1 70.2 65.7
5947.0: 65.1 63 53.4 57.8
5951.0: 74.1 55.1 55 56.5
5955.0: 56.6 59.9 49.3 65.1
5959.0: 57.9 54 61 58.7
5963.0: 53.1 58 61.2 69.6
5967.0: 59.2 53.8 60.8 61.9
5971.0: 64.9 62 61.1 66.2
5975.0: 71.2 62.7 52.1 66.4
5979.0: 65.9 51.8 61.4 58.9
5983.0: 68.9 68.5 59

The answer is -3.0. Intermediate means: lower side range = 48.9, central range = 57.8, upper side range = 60.1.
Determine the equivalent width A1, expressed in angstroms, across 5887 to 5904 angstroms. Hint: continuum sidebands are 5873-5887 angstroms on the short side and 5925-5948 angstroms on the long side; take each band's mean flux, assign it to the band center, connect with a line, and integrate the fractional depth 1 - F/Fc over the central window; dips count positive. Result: 2.2 angstroms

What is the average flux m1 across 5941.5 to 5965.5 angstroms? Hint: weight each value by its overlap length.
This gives 60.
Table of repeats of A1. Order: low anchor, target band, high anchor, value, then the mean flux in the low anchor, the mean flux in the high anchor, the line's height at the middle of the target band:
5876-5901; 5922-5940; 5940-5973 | -0.55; 50.8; 60.5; 56.9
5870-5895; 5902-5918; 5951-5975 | -0.15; 53.2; 59.7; 55.4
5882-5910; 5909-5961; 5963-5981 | -2.87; 51.2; 61.4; 56.5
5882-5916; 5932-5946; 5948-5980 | -0.71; 51.8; 60.1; 56.9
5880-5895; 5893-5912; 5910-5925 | -0.03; 48.3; 59.6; 54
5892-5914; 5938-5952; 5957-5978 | -1.02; 53.5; 60.6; 58.1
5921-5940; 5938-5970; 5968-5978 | 0.42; 59.1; 62.3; 60.9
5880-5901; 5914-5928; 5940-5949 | -0.86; 49.2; 63.9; 57.5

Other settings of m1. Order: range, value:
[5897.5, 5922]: 57.5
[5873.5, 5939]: 55.6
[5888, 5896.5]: 46.1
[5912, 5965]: 59.6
